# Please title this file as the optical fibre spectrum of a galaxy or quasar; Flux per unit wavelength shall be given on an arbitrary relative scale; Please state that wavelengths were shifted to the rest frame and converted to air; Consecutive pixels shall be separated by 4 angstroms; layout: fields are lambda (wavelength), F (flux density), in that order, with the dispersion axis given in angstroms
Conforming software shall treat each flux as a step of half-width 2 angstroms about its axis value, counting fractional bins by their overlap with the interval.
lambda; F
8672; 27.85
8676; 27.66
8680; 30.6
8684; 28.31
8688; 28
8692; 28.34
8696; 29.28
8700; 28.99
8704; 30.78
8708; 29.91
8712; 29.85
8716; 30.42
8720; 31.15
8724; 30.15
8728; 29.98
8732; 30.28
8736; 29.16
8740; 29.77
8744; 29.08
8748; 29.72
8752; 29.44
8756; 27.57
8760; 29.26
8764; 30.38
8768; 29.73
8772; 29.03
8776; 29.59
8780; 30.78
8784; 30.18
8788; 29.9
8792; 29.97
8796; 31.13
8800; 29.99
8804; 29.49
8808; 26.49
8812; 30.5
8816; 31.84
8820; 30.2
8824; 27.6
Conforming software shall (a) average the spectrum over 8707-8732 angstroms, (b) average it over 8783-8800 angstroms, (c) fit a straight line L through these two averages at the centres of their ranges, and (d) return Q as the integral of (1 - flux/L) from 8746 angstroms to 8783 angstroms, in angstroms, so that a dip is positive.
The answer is 0.9 angstroms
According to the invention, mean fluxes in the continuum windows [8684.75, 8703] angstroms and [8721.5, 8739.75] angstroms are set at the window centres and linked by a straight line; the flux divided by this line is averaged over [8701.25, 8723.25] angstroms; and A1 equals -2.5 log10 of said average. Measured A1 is -0.04 mag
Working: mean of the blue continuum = 28.7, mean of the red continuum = 29.9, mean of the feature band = 30.4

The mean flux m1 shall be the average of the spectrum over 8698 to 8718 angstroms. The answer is 30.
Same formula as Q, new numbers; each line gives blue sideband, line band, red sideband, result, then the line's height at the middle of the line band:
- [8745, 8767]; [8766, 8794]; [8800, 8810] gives -1.0 angstroms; 28.8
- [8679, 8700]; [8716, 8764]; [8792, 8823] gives -0.6 angstroms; 29.3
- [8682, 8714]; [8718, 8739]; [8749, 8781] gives -0.6 angstroms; 29.3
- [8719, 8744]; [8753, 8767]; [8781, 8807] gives 0.4 angstroms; 30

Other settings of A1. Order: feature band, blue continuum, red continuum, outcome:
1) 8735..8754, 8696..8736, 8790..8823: 0.021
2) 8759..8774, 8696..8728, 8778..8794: 0.020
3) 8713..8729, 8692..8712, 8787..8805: -0.025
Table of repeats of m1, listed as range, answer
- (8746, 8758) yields 28.9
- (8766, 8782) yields 29.8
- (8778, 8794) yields 30.2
